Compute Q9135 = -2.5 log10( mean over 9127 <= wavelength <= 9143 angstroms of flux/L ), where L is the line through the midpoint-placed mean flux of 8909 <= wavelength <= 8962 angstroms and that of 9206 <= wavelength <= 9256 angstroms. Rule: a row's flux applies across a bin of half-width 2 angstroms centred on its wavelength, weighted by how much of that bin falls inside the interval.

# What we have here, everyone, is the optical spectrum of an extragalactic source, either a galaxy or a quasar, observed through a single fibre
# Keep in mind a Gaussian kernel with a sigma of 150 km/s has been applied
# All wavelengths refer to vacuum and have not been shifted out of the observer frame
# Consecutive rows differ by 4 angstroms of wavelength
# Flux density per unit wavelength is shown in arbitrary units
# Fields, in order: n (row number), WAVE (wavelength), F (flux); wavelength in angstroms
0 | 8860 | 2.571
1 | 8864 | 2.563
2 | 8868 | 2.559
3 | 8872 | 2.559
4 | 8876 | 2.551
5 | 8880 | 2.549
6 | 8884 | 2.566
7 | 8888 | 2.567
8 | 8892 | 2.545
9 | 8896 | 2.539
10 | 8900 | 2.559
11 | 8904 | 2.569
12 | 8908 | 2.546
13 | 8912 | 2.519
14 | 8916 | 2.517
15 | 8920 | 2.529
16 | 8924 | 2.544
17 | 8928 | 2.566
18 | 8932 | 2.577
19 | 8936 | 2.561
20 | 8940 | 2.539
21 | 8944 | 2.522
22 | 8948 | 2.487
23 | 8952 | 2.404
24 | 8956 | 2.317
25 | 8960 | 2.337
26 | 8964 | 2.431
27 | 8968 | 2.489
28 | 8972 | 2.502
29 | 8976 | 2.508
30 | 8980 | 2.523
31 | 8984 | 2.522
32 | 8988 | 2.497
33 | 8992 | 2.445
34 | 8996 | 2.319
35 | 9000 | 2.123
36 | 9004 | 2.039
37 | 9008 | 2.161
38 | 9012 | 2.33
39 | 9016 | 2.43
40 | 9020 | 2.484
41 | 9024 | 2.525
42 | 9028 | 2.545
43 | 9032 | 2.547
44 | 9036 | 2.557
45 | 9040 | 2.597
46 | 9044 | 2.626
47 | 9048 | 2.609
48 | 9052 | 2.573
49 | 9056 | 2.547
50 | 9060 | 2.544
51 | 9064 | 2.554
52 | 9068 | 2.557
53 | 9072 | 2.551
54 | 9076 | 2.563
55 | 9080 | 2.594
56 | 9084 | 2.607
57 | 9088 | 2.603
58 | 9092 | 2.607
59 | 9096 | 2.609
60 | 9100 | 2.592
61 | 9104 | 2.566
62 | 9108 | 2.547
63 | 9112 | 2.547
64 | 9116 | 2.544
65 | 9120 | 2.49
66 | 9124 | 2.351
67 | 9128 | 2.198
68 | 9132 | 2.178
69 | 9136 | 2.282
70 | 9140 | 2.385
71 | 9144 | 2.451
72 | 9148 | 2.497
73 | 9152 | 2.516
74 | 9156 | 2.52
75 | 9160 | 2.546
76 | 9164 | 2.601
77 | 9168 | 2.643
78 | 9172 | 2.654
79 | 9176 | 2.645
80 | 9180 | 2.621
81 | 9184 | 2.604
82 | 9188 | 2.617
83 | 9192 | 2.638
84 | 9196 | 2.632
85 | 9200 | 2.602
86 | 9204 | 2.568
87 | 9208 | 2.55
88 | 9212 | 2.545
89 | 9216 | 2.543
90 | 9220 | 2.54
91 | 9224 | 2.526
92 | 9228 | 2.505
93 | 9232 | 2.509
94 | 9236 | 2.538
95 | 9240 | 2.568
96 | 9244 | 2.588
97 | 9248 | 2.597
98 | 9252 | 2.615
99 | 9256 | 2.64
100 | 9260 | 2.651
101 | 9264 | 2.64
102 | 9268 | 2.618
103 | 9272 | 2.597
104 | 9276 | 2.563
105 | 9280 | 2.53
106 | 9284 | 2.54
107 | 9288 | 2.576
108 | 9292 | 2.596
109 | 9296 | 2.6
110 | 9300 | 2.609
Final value 0.117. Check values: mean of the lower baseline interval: 2.49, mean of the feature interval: 2.28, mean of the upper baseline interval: 2.56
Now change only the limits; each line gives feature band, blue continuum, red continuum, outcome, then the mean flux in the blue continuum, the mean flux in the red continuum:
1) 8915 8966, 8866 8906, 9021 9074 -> 0.03 mag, 2.56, 2.56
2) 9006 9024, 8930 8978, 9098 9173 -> 0.05 mag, 2.47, 2.48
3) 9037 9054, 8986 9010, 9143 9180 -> -0.11 mag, 2.26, 2.57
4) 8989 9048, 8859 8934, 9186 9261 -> 0.06 mag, 2.55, 2.58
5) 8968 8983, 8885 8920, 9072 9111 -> 0.02 mag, 2.54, 2.58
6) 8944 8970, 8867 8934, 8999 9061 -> 0.04 mag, 2.55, 2.46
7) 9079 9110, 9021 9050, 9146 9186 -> -0.01 mag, 2.57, 2.58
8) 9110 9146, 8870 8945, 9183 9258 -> 0.08 mag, 2.55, 2.57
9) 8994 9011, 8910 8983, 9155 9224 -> 0.16 mag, 2.49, 2.59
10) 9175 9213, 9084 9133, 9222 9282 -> -0.02 mag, 2.5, 2.58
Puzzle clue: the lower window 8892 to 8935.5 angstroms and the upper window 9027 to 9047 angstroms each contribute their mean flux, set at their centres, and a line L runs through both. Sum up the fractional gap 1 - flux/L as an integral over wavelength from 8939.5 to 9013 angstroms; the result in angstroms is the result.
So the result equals 4.87 angstroms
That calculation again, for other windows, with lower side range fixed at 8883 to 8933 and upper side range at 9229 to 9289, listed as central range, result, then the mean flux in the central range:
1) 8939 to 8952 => 0.28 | 2.5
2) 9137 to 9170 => 0.77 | 2.51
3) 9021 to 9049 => -0.07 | 2.57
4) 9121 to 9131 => 1.10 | 2.29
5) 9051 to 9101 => -0.22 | 2.58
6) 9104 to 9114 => 0.07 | 2.55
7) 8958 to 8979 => 0.80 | 2.46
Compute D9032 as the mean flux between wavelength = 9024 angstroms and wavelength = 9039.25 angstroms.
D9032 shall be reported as 2.55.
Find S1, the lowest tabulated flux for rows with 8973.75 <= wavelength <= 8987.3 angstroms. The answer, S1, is 2.508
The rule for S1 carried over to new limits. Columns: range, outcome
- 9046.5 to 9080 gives 2.544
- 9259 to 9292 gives 2.53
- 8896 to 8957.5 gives 2.317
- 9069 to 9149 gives 2.178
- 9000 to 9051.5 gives 2.039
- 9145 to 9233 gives 2.497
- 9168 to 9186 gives 2.604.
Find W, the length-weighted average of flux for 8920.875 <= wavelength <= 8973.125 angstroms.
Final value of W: 2.48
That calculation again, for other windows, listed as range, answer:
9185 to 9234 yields 2.57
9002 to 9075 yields 2.49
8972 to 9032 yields 2.4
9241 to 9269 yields 2.62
